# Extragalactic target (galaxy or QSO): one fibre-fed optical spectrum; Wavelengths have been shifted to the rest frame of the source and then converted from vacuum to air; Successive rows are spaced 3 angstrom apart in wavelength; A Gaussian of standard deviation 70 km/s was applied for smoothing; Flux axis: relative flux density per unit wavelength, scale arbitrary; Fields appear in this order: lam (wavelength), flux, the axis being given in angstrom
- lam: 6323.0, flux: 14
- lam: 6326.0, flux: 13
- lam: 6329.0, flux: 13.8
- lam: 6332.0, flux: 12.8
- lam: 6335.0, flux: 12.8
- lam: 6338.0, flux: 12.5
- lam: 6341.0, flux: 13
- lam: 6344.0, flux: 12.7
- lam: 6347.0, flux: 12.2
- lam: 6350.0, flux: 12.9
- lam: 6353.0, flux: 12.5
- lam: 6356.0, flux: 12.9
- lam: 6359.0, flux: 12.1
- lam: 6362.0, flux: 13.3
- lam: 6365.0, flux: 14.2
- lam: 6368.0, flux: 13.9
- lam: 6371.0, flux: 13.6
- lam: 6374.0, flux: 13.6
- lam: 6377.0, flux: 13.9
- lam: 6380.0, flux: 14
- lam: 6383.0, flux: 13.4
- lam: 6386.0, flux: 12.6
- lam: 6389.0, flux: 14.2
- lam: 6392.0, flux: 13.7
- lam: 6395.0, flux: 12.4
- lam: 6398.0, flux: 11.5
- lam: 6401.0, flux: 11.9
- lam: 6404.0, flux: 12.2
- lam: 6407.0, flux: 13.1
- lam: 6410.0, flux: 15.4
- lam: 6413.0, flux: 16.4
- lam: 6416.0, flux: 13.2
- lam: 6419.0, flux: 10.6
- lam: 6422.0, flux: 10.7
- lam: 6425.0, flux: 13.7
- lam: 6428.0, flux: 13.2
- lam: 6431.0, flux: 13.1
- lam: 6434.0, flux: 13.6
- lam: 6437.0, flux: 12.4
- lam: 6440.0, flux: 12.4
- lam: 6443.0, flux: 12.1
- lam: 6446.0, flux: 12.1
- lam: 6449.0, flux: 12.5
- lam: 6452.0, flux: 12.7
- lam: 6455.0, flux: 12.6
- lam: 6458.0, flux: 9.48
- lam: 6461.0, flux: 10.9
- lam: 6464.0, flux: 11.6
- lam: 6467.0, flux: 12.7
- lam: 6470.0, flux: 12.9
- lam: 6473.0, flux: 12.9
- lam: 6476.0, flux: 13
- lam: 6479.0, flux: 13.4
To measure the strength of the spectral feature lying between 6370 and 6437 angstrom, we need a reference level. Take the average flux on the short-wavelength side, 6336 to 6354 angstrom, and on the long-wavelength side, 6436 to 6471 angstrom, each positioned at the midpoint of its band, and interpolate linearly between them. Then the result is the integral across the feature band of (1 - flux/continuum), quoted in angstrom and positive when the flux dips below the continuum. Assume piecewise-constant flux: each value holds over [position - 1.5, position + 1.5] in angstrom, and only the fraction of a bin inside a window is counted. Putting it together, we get -4.7 angstrom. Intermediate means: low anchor 12.6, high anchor 12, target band 13.2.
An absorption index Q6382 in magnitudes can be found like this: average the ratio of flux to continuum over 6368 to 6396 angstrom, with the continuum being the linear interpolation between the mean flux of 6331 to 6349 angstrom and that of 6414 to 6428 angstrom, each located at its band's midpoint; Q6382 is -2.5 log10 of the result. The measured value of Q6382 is -0.09 mag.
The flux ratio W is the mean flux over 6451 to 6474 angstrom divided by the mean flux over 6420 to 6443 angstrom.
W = 0.94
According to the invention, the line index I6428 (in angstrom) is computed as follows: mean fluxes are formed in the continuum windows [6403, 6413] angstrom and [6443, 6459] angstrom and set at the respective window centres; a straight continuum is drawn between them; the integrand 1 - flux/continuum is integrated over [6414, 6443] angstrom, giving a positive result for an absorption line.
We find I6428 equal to 1.0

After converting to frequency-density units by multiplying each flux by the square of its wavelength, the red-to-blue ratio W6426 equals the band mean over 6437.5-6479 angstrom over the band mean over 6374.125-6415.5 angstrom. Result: 0.93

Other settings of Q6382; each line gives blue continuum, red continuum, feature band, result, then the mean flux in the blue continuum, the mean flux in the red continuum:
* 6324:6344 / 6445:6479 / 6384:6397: -0.04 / 13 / 12.2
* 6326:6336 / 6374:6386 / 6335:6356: 0.05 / 13.1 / 13.6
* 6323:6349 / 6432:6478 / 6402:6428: -0.05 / 12.9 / 12.3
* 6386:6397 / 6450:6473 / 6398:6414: -0.05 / 13.2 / 11.9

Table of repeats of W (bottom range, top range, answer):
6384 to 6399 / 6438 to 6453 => 0.95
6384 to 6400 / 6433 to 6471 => 0.94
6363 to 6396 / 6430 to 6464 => 0.89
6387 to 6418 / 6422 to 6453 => 0.95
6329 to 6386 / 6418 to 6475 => 0.93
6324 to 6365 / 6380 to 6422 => 1.02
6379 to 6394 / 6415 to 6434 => 0.92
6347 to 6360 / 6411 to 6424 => 1.02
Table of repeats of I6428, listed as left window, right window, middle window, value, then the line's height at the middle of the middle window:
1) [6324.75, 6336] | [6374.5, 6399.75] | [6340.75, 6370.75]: 0.38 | 13.2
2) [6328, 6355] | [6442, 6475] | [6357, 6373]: -0.98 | 12.6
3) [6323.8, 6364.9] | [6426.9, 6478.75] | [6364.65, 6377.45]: -1.05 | 12.8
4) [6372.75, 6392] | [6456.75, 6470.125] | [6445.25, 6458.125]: -0.42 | 11.7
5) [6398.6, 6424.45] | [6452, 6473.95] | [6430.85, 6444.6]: -0.31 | 12.4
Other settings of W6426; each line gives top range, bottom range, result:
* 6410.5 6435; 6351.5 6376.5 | 1.01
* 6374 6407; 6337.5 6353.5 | 1.04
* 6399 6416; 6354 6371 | 1.04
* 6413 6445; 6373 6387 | 0.95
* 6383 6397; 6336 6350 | 1.06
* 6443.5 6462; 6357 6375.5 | 0.90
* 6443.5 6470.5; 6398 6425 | 0.94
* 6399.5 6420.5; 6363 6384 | 0.97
